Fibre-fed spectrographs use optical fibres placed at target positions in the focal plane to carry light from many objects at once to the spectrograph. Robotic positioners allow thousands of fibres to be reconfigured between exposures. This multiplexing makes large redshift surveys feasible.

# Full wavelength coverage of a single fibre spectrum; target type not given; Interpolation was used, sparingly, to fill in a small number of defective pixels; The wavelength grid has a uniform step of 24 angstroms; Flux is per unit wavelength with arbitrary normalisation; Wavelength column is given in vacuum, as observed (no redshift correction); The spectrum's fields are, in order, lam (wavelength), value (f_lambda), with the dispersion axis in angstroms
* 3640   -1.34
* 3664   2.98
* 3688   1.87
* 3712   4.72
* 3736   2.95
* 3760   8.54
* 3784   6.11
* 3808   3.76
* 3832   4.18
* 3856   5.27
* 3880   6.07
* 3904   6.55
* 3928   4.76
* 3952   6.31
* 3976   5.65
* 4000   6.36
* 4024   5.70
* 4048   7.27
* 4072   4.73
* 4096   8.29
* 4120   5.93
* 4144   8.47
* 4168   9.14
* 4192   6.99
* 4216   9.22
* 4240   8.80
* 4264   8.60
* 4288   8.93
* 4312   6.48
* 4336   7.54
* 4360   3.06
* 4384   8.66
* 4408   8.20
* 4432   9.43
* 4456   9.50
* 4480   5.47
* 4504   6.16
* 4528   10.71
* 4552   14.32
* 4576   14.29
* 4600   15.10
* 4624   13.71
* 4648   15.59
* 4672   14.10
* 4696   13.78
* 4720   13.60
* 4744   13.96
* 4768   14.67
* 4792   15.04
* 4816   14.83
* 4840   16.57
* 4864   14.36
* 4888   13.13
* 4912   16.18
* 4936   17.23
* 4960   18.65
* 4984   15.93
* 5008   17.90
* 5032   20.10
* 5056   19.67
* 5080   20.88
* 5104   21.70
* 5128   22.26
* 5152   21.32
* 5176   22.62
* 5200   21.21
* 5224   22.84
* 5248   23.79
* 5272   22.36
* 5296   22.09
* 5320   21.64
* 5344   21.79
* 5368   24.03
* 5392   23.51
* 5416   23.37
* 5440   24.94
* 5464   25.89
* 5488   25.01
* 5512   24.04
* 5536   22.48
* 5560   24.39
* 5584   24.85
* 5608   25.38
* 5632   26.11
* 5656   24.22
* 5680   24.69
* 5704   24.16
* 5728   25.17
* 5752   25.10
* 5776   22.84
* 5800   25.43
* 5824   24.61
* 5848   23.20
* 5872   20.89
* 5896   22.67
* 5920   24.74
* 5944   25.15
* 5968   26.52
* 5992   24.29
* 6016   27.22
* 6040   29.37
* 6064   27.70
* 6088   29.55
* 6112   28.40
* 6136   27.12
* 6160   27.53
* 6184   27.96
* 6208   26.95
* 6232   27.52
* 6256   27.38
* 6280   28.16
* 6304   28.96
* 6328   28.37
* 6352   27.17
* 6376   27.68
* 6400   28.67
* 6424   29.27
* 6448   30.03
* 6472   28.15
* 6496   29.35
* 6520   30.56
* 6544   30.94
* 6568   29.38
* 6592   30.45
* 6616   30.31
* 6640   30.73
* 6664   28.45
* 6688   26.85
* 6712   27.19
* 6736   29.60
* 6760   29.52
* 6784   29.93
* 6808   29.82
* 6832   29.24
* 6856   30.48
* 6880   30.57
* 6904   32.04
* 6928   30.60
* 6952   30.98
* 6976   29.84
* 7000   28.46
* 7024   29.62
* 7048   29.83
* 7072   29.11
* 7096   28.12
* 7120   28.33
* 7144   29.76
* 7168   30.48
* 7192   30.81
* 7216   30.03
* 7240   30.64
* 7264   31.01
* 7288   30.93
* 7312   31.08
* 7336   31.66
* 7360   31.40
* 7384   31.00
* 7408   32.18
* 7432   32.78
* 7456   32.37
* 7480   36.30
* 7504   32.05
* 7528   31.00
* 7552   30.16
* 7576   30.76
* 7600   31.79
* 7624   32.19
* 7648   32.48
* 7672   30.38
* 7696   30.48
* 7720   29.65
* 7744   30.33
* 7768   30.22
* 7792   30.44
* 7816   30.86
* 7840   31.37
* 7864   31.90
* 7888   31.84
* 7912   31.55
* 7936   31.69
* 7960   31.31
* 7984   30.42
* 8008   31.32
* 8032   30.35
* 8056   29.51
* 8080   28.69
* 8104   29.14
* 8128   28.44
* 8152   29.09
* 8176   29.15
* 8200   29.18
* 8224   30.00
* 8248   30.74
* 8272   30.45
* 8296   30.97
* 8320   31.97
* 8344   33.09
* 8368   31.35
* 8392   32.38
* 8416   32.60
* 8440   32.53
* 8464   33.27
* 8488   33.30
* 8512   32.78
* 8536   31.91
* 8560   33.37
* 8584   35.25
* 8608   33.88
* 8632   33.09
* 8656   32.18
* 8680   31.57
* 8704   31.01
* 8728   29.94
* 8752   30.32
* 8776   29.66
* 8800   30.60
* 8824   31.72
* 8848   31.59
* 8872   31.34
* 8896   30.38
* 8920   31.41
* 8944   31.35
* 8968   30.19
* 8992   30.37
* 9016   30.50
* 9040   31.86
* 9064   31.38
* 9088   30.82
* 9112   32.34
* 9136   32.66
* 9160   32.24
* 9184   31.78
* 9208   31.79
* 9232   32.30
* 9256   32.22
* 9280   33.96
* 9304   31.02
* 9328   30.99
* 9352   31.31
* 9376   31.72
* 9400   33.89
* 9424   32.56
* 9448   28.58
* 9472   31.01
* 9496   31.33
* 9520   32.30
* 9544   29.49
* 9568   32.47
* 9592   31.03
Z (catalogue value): 0.136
